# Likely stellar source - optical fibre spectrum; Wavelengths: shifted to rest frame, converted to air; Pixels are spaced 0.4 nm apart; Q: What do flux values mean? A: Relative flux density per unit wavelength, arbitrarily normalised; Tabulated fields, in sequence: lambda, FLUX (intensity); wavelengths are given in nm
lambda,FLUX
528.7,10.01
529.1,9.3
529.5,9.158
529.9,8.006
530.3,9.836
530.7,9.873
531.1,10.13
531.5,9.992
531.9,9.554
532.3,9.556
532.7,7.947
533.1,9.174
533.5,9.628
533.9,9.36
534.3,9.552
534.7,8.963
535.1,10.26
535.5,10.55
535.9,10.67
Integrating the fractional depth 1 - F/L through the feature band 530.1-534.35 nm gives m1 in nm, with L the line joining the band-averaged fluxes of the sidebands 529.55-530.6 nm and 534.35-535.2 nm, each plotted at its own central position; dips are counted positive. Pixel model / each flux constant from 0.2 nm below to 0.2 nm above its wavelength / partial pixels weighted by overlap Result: -0.11 nm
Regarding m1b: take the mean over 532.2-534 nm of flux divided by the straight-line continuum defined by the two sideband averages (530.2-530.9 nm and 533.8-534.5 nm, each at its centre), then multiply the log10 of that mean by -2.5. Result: 0.06 mag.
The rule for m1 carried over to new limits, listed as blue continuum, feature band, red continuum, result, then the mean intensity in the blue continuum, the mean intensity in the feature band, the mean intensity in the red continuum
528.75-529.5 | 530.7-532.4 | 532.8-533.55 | -0.10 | 9.4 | 9.83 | 9.16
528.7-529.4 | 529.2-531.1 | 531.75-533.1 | 0.00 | 9.48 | 9.32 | 9.02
